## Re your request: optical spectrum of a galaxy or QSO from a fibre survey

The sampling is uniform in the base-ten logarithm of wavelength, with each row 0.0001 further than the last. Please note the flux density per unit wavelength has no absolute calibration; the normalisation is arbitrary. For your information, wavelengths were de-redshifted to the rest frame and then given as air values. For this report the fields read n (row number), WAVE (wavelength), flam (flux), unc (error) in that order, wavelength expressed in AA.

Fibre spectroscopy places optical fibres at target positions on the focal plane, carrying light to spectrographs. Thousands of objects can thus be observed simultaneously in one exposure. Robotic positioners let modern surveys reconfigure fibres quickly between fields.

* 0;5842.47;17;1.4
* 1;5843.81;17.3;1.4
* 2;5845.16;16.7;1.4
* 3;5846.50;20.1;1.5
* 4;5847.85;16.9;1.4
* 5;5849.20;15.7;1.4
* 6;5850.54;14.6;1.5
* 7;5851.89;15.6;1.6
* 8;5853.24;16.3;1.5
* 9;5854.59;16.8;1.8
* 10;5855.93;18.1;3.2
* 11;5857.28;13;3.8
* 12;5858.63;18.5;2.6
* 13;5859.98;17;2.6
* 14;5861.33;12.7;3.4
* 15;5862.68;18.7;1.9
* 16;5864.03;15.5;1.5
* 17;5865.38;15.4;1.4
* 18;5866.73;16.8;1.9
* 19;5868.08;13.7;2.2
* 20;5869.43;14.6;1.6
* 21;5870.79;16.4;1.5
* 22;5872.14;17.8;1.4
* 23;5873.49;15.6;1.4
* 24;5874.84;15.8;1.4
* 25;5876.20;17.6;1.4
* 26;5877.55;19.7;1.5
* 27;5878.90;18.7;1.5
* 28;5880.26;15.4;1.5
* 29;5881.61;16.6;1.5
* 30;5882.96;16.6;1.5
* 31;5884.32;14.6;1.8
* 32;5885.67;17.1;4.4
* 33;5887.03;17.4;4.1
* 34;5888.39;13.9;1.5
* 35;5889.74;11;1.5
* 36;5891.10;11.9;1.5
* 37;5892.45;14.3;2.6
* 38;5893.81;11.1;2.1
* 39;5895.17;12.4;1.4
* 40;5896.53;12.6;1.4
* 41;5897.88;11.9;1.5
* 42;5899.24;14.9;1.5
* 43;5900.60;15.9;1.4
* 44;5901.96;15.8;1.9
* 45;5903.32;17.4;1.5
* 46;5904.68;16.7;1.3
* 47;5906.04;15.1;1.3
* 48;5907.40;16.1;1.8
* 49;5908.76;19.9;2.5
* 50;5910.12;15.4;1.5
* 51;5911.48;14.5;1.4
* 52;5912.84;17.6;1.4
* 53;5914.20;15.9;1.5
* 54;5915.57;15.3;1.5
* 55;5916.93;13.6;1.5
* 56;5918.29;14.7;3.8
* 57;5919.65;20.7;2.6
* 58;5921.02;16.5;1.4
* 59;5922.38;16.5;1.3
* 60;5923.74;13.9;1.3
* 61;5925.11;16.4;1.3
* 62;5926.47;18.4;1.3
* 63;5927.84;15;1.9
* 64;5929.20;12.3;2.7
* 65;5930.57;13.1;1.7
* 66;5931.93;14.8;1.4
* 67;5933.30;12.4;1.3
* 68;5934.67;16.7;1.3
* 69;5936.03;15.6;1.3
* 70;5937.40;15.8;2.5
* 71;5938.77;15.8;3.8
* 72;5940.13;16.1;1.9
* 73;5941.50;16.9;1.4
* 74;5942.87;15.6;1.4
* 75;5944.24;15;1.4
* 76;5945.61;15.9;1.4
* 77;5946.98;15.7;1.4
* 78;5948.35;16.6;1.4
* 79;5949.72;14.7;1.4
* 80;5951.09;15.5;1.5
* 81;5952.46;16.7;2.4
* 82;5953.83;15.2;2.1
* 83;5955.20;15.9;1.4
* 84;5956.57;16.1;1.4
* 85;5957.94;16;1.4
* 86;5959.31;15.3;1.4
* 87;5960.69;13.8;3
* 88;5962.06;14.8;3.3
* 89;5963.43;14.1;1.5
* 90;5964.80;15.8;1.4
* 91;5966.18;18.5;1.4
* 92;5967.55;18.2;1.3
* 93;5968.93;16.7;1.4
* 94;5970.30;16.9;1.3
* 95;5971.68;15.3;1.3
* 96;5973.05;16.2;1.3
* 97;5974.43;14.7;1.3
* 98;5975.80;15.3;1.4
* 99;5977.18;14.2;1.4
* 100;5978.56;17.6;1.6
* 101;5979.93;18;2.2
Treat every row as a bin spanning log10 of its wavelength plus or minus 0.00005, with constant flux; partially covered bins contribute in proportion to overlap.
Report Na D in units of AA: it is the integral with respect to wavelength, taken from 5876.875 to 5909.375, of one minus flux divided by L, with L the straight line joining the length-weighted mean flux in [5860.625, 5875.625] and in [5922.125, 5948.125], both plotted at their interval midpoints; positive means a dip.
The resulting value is 0.7 AA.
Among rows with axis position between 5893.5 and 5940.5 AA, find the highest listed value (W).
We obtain 20.7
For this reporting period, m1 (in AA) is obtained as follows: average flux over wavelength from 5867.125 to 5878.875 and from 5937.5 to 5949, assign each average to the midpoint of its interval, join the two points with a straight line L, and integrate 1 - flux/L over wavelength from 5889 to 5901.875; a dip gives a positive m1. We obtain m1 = 2.6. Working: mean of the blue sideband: 16.5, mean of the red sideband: 15.9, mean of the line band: 13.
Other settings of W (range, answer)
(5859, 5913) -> 19.9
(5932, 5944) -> 16.9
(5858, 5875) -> 18.7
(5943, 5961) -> 16.7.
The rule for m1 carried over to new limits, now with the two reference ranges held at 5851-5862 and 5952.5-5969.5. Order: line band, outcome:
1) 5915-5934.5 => 0.77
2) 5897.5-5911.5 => 0.01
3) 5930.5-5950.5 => 0.57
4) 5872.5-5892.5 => 0.16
